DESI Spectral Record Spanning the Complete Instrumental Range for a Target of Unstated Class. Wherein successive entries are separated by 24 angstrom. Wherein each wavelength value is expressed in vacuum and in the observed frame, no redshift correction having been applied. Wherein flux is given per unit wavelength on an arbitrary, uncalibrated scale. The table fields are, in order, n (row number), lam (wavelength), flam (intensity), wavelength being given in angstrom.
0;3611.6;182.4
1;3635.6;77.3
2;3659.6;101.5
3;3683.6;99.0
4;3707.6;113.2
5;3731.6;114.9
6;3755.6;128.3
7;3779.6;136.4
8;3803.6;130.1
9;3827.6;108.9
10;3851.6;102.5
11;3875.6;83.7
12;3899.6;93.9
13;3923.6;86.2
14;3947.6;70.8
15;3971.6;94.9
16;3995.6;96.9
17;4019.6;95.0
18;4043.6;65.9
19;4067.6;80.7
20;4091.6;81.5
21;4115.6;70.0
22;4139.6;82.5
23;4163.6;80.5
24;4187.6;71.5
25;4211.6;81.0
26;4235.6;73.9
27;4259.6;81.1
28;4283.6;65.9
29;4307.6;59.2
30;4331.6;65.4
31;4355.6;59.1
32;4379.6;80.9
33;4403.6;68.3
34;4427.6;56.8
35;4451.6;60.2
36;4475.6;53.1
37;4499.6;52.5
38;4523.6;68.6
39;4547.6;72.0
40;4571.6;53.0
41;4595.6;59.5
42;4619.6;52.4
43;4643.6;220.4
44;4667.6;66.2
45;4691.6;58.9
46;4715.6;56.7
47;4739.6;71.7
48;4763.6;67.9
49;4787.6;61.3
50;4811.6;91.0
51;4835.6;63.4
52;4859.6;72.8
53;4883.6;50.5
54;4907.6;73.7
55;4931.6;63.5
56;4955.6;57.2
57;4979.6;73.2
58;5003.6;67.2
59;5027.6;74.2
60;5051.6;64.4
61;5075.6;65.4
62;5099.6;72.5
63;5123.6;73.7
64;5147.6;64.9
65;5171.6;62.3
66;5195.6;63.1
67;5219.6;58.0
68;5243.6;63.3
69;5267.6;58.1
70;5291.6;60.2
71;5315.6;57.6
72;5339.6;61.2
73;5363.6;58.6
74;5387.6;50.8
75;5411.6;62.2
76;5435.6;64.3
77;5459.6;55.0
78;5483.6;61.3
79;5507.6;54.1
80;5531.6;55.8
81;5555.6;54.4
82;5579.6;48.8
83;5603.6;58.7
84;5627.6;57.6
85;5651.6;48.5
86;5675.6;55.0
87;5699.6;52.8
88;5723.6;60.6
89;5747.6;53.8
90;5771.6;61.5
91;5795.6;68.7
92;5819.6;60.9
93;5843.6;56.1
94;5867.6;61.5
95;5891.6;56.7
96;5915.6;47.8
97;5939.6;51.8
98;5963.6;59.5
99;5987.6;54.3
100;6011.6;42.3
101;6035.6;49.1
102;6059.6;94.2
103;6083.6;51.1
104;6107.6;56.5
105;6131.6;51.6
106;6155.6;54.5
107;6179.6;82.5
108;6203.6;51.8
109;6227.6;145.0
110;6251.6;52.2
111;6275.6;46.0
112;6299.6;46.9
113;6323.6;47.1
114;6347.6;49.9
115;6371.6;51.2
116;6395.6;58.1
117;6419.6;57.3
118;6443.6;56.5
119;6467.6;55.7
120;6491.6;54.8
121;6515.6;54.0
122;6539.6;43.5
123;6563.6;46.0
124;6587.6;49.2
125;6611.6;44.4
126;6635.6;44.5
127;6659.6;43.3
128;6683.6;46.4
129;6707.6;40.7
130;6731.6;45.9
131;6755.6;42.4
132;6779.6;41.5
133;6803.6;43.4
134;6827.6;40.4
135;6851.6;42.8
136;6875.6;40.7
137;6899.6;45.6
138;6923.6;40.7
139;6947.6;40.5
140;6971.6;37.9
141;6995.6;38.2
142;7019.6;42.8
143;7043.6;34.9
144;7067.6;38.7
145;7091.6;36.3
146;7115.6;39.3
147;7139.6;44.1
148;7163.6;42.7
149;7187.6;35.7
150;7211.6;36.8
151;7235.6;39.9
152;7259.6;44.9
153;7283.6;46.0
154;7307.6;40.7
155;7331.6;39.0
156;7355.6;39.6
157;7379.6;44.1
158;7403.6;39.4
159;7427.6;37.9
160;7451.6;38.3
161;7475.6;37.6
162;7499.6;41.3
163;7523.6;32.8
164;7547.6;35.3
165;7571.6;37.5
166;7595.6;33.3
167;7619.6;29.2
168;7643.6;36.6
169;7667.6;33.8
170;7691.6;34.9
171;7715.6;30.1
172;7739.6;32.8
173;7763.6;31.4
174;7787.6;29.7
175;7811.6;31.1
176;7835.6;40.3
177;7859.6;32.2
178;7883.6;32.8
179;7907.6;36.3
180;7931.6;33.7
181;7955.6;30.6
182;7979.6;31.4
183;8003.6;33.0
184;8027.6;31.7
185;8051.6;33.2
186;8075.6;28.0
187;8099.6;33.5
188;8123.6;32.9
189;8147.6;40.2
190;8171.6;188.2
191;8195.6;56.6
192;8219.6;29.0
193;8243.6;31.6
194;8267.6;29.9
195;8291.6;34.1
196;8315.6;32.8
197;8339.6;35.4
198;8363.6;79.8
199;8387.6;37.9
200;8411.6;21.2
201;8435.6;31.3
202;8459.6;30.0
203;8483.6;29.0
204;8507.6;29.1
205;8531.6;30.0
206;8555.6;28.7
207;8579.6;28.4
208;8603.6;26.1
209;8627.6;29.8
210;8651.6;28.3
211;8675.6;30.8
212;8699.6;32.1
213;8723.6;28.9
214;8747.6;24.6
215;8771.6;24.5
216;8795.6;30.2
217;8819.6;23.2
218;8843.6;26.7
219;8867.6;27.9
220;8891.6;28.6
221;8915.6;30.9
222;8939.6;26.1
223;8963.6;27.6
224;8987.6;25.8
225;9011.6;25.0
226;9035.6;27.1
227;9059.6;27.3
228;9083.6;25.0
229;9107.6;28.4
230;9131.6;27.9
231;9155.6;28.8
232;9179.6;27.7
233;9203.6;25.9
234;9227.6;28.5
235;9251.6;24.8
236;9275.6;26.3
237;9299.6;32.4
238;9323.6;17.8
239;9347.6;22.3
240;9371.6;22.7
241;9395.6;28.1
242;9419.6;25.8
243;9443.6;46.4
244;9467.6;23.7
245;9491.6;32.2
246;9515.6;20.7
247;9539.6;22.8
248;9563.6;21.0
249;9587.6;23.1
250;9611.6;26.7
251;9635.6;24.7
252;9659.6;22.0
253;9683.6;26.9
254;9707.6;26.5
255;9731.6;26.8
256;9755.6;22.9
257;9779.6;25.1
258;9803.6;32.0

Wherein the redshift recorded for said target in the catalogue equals 0.24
